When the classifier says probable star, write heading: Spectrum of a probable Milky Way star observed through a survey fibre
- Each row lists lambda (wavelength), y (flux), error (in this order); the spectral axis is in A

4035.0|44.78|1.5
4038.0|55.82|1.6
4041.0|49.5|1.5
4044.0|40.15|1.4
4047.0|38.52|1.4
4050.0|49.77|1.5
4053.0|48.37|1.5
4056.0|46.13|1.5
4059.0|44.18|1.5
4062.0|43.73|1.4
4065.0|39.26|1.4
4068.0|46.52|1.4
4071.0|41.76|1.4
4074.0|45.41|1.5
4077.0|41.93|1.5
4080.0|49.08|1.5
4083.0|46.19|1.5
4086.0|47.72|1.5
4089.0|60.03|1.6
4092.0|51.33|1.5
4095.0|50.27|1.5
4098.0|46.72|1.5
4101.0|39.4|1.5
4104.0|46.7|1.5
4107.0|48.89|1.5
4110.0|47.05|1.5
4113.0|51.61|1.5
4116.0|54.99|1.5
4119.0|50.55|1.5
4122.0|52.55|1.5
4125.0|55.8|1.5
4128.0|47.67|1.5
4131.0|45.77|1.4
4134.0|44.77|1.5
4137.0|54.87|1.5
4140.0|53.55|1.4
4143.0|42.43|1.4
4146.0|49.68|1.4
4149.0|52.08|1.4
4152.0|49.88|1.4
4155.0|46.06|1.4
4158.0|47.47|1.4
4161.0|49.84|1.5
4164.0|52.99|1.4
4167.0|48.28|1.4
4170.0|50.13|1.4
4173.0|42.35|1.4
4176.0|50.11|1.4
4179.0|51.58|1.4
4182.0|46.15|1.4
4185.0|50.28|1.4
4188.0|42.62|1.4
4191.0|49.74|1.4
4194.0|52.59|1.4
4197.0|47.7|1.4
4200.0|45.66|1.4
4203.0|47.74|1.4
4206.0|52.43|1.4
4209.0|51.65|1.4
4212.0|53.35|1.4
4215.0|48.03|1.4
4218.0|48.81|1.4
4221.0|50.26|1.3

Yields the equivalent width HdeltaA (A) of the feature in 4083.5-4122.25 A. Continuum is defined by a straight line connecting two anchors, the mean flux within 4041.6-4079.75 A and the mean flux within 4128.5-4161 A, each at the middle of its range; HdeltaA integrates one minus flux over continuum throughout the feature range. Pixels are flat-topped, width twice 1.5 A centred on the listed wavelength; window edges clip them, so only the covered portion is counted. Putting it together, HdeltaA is -2.7 A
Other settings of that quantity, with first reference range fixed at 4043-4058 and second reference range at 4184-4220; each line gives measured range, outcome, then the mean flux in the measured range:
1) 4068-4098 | -1.5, 48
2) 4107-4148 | -2.7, 50.1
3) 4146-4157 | -0.4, 49.3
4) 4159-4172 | -0.5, 49.9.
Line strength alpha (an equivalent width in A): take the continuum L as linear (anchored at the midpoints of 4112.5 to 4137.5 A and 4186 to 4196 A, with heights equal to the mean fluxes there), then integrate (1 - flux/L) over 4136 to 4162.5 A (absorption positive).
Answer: 0.2 A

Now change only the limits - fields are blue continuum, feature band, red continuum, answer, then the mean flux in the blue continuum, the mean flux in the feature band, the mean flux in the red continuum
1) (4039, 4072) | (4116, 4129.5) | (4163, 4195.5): -1.50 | 44.6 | 52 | 48.7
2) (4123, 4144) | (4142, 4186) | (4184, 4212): 0.59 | 49.5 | 48.7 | 49.1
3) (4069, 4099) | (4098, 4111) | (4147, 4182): 0.73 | 48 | 45.6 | 49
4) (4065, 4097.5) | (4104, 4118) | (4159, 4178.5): -0.62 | 47.6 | 50.2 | 49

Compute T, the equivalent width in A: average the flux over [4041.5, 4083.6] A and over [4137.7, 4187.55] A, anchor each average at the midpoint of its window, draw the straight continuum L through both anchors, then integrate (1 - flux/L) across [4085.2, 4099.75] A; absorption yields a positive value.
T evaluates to -1.7 A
